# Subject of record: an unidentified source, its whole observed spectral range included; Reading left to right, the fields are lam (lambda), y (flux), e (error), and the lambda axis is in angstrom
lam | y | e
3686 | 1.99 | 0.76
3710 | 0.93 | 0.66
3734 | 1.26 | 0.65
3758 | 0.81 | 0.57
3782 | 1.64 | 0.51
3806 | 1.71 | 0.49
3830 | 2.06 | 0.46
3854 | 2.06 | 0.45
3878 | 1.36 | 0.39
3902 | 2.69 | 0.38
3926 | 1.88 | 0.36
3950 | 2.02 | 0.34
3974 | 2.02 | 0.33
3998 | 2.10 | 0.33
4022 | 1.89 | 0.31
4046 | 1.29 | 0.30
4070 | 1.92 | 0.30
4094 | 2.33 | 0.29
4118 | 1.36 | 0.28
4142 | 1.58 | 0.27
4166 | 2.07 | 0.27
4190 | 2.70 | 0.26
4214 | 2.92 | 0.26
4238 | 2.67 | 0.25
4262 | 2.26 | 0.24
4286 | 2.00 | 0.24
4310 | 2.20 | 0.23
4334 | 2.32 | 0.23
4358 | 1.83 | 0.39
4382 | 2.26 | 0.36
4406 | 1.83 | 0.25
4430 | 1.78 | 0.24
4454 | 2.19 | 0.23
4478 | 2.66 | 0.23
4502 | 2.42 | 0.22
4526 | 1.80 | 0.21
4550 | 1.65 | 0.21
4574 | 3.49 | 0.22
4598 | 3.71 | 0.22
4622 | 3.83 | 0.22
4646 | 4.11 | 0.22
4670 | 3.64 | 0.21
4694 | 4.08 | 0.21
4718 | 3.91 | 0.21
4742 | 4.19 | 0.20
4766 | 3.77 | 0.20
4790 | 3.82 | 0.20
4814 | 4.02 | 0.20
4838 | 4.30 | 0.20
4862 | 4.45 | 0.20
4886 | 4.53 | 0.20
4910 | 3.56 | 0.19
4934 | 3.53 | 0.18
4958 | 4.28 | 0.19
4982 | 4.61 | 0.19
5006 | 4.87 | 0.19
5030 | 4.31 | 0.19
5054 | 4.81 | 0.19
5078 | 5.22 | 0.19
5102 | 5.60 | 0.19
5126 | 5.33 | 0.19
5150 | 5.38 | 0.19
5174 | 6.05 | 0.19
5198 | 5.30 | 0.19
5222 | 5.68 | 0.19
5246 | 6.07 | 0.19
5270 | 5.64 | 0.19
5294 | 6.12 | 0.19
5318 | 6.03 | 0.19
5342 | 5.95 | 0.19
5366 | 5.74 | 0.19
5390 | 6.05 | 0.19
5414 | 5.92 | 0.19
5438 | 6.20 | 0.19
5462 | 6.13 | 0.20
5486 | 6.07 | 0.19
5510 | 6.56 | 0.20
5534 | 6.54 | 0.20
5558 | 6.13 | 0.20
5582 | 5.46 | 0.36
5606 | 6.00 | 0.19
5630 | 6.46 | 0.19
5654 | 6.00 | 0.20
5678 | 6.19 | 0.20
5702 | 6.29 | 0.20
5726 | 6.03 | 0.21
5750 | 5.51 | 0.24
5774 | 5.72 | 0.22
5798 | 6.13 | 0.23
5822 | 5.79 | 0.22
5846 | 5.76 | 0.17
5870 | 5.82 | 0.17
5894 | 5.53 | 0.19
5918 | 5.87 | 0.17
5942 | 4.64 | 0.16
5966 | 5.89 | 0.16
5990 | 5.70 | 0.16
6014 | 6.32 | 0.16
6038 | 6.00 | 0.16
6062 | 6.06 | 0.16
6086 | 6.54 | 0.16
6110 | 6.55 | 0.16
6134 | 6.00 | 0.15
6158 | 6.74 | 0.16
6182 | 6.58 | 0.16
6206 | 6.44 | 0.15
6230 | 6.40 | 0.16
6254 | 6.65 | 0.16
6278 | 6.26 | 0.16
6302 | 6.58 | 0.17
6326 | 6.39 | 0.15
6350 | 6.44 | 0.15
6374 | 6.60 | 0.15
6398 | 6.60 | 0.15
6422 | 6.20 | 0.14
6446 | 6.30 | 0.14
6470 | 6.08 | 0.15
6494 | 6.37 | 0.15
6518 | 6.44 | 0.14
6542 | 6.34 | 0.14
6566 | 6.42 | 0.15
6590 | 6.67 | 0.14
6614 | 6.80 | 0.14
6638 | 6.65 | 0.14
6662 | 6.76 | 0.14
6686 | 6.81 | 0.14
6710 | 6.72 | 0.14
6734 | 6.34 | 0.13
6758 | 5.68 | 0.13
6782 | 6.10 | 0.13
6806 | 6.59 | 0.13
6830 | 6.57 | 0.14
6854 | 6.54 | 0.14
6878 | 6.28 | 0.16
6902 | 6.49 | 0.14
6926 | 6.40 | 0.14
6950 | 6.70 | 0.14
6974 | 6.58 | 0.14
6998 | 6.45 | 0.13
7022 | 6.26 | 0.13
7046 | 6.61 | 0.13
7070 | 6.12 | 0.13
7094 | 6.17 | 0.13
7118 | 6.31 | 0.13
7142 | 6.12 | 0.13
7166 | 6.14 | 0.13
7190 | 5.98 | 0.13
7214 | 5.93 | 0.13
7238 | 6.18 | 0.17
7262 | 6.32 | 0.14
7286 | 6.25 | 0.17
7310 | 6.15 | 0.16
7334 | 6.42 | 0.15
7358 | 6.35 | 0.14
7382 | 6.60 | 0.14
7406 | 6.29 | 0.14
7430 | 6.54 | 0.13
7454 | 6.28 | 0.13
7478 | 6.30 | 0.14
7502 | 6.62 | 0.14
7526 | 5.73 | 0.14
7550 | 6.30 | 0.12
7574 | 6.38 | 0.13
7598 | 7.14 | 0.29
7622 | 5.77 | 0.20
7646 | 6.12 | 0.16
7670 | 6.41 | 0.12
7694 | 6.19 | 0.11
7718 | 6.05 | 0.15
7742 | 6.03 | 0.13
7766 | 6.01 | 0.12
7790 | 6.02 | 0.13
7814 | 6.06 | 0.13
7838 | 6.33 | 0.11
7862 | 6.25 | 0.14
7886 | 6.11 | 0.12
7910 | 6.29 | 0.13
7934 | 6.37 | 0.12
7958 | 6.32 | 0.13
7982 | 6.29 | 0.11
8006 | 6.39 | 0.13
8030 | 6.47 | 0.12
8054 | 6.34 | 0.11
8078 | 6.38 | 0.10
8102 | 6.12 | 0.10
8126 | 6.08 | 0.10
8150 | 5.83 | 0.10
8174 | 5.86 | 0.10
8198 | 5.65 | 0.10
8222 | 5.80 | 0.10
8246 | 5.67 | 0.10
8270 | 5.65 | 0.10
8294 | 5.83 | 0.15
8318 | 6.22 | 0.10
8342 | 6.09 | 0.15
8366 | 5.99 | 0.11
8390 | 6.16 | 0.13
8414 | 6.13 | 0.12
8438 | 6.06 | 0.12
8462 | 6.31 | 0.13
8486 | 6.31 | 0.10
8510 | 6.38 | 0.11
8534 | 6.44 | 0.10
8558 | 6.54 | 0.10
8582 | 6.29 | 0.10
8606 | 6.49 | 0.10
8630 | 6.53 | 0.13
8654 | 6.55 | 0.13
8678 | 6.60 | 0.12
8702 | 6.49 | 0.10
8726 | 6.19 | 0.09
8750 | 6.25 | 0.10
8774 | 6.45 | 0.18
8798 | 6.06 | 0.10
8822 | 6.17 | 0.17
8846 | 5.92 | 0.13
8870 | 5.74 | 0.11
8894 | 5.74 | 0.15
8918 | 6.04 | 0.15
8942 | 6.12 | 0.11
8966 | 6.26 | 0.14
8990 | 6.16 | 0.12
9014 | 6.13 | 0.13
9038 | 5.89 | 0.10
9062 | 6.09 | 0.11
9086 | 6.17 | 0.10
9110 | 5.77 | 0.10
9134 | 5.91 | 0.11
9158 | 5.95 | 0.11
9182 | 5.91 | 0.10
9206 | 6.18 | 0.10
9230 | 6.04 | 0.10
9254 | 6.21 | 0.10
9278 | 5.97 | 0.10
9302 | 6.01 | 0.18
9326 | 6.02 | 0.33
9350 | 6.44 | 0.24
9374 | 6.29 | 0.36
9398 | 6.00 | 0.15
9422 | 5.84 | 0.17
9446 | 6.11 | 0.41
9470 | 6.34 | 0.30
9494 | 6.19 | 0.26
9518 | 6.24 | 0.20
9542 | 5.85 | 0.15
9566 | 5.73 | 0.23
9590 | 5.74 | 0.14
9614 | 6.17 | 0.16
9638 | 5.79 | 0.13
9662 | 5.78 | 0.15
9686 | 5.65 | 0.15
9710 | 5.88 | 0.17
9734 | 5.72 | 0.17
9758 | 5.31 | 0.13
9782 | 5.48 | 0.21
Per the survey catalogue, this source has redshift 0.148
